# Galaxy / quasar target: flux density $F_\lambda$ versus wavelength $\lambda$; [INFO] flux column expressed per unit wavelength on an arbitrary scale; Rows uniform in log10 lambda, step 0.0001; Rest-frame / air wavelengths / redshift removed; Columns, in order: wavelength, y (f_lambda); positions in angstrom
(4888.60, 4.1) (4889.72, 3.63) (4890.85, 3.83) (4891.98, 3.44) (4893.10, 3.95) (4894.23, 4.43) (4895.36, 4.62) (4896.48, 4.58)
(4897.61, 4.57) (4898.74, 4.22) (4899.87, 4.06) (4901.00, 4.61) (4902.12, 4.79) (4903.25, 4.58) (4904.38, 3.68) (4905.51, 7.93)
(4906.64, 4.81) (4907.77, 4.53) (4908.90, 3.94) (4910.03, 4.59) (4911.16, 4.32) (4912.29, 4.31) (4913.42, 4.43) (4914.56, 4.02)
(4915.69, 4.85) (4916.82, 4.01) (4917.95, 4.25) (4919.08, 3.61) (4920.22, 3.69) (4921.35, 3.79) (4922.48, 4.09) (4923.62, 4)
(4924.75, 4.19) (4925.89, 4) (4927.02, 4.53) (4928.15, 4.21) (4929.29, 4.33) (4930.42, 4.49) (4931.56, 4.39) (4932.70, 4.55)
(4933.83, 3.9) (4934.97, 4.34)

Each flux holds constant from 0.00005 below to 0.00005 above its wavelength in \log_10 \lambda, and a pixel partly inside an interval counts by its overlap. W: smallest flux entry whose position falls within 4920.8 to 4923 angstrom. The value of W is 3.79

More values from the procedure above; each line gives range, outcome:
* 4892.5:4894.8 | 3.95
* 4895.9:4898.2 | 4.57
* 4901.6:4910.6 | 3.68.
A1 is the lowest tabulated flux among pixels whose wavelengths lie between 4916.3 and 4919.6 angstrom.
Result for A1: 3.61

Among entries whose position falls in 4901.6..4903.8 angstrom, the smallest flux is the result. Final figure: 4.58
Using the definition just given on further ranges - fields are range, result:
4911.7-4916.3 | 4.02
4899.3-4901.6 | 4.06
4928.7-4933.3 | 4.33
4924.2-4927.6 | 4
